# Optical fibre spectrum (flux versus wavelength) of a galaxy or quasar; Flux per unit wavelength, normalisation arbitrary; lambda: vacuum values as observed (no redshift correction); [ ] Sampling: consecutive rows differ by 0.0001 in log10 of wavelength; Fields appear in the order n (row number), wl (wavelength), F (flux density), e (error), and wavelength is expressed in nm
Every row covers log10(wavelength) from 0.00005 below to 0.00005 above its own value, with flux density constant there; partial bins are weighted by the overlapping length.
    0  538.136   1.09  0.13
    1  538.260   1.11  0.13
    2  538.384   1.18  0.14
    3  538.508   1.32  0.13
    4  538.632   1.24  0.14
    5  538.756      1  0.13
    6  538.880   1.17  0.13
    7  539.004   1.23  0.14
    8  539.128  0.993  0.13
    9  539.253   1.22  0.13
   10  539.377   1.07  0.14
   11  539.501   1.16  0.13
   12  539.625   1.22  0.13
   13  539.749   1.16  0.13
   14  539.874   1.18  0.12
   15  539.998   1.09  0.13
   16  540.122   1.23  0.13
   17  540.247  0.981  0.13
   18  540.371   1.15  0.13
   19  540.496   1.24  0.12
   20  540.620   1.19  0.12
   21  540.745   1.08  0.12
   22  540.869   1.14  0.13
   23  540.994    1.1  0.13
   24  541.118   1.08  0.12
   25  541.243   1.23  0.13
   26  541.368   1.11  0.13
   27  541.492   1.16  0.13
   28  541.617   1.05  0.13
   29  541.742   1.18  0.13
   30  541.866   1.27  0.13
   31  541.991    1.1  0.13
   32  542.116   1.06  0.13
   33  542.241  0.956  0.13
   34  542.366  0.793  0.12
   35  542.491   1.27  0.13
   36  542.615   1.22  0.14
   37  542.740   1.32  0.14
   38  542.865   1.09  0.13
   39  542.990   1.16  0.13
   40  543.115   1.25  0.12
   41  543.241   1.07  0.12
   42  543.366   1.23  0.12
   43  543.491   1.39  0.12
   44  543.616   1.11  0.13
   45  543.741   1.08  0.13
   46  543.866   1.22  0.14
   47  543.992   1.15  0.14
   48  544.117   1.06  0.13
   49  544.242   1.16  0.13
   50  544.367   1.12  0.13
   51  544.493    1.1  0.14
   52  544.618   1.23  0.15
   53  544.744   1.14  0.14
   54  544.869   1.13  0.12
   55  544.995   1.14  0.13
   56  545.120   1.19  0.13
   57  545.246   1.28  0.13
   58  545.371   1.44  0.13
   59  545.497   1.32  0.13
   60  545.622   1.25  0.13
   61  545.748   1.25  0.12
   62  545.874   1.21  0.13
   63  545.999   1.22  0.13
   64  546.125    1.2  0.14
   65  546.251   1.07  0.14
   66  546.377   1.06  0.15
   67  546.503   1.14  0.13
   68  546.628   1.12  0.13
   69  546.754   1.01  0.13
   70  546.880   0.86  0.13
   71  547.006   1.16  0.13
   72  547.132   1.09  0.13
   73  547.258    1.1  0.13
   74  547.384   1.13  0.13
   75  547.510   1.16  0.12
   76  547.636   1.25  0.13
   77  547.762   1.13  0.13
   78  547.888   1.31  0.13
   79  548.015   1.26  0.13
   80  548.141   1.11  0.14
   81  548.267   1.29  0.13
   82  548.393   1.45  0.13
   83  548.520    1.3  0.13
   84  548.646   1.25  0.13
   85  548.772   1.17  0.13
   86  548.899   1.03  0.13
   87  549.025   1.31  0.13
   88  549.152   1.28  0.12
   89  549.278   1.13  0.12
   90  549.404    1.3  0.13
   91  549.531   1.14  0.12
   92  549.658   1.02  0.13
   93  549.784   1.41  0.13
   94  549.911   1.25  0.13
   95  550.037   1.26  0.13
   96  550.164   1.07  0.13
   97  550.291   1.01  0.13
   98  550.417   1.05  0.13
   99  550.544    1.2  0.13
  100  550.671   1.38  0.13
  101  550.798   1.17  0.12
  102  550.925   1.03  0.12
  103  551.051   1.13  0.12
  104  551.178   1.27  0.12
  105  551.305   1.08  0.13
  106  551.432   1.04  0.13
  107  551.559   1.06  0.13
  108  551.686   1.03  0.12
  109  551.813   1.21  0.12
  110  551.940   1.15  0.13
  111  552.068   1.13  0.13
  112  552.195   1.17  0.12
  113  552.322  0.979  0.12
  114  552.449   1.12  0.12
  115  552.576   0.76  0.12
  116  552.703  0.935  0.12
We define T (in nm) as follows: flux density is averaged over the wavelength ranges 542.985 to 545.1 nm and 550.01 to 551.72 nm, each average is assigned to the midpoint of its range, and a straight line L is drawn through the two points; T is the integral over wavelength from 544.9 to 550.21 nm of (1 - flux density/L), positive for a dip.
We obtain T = -0.23 nm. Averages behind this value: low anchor 1.16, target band 1.19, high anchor 1.13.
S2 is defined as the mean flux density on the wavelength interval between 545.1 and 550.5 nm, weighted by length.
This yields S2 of 1.19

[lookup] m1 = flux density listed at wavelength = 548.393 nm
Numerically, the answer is 1.45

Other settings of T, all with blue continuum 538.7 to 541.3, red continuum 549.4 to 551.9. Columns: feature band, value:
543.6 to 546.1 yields -0.10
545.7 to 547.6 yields 0.05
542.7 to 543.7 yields -0.05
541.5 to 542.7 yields 0.04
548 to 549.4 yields -0.11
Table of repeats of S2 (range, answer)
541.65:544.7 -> 1.15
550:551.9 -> 1.13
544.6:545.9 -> 1.23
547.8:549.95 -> 1.23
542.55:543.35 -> 1.19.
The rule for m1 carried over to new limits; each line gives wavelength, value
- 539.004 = 1.23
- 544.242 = 1.16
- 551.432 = 1.04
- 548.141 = 1.11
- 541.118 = 1.08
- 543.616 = 1.11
